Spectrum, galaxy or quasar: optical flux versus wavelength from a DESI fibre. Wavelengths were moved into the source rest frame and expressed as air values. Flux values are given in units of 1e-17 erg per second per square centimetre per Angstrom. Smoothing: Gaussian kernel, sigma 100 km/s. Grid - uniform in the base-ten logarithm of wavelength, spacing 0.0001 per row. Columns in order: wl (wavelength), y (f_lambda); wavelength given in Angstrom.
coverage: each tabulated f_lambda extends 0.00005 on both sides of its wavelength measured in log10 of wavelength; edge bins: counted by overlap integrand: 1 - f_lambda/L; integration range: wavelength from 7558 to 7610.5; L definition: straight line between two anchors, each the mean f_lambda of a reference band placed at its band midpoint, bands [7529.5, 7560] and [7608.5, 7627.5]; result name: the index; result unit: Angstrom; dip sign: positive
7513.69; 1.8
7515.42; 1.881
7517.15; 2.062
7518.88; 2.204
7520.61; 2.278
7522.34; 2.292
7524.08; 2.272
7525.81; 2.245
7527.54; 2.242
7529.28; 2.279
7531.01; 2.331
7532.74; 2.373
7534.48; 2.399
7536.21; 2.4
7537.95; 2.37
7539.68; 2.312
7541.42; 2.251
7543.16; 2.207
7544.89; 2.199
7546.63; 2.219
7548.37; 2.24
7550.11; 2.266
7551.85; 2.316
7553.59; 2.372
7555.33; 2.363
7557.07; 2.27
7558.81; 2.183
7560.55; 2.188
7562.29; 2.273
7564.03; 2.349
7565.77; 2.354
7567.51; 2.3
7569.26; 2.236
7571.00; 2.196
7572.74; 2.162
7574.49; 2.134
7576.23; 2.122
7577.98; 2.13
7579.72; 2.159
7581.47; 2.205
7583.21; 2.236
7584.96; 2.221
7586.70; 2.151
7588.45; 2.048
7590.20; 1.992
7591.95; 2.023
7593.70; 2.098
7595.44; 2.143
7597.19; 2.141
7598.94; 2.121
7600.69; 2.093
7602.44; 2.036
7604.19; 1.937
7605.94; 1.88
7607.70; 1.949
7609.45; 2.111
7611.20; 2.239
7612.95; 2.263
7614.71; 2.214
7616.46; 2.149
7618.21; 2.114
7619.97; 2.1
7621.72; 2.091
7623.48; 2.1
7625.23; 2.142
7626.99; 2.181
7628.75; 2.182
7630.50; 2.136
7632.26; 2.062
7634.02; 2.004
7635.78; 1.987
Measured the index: 1.9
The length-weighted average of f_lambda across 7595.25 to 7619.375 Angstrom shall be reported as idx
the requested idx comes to 2.1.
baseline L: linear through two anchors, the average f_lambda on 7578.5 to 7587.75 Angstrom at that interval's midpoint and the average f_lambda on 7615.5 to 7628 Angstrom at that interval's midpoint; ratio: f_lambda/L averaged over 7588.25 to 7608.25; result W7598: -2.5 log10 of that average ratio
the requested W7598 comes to 0.07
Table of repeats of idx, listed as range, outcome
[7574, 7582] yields 2.15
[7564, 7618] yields 2.14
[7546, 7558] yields 2.29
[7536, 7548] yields 2.27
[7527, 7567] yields 2.29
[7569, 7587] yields 2.18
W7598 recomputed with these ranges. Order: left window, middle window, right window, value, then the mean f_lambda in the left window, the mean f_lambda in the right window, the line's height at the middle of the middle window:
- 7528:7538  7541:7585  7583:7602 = 0.00 mag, 2.35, 2.11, 2.23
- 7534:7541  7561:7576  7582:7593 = -0.02 mag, 2.36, 2.11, 2.21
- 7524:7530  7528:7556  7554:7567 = -0.02 mag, 2.26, 2.29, 2.27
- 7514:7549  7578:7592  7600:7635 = 0.01 mag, 2.25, 2.1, 2.15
